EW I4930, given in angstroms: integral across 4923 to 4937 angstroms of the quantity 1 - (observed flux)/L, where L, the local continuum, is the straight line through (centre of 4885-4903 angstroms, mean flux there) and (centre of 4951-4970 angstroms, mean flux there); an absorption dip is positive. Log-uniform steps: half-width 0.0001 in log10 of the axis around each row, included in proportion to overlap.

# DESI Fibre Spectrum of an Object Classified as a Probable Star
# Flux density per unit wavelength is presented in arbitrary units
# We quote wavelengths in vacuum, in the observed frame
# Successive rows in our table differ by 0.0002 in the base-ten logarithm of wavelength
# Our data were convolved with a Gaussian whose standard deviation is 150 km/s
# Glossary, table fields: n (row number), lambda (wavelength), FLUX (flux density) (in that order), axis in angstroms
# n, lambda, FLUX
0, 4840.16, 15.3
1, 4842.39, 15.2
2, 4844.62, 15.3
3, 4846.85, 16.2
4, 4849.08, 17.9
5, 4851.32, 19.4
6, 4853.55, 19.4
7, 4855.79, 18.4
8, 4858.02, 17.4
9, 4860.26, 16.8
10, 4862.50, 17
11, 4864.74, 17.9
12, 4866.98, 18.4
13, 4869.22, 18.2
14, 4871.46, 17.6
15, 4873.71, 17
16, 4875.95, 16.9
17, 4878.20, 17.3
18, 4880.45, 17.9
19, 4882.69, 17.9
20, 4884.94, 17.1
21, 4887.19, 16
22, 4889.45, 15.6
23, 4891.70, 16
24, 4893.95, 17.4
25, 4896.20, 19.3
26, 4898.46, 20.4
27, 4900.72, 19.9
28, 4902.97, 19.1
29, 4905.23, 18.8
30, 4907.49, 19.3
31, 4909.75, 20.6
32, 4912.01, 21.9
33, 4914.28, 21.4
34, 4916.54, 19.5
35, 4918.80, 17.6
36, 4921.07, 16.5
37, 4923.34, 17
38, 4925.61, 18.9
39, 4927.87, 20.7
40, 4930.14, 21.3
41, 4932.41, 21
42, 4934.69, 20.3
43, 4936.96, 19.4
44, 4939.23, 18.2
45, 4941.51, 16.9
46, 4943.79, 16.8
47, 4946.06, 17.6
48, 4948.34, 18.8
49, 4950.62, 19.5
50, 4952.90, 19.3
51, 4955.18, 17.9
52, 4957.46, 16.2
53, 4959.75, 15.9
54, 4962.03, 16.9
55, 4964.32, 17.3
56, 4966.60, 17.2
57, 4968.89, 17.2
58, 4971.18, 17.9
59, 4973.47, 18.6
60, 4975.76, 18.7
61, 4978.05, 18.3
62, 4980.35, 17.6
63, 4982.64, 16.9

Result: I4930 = -1.9 angstroms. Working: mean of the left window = 17.8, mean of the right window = 17.3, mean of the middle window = 20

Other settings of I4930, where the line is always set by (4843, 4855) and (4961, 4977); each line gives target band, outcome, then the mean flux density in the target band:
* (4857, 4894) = 0.8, 17.2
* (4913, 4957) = -3.0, 18.8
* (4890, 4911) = -1.5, 18.9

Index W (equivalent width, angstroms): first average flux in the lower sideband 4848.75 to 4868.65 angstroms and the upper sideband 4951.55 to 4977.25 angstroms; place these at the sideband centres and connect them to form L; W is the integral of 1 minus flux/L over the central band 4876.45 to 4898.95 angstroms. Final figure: 0.7 angstroms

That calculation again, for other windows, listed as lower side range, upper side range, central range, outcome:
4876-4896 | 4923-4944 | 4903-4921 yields -1.4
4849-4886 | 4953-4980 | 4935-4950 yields -0.5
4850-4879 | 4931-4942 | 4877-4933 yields -0.1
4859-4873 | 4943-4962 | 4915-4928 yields -0.4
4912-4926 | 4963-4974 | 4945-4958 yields -0.2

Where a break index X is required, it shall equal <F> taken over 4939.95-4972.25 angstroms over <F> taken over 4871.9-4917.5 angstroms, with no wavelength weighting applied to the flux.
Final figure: 0.95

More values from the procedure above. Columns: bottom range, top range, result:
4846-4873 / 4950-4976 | 0.99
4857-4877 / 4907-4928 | 1.10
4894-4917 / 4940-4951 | 0.89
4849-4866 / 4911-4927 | 1.05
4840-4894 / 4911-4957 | 1.10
